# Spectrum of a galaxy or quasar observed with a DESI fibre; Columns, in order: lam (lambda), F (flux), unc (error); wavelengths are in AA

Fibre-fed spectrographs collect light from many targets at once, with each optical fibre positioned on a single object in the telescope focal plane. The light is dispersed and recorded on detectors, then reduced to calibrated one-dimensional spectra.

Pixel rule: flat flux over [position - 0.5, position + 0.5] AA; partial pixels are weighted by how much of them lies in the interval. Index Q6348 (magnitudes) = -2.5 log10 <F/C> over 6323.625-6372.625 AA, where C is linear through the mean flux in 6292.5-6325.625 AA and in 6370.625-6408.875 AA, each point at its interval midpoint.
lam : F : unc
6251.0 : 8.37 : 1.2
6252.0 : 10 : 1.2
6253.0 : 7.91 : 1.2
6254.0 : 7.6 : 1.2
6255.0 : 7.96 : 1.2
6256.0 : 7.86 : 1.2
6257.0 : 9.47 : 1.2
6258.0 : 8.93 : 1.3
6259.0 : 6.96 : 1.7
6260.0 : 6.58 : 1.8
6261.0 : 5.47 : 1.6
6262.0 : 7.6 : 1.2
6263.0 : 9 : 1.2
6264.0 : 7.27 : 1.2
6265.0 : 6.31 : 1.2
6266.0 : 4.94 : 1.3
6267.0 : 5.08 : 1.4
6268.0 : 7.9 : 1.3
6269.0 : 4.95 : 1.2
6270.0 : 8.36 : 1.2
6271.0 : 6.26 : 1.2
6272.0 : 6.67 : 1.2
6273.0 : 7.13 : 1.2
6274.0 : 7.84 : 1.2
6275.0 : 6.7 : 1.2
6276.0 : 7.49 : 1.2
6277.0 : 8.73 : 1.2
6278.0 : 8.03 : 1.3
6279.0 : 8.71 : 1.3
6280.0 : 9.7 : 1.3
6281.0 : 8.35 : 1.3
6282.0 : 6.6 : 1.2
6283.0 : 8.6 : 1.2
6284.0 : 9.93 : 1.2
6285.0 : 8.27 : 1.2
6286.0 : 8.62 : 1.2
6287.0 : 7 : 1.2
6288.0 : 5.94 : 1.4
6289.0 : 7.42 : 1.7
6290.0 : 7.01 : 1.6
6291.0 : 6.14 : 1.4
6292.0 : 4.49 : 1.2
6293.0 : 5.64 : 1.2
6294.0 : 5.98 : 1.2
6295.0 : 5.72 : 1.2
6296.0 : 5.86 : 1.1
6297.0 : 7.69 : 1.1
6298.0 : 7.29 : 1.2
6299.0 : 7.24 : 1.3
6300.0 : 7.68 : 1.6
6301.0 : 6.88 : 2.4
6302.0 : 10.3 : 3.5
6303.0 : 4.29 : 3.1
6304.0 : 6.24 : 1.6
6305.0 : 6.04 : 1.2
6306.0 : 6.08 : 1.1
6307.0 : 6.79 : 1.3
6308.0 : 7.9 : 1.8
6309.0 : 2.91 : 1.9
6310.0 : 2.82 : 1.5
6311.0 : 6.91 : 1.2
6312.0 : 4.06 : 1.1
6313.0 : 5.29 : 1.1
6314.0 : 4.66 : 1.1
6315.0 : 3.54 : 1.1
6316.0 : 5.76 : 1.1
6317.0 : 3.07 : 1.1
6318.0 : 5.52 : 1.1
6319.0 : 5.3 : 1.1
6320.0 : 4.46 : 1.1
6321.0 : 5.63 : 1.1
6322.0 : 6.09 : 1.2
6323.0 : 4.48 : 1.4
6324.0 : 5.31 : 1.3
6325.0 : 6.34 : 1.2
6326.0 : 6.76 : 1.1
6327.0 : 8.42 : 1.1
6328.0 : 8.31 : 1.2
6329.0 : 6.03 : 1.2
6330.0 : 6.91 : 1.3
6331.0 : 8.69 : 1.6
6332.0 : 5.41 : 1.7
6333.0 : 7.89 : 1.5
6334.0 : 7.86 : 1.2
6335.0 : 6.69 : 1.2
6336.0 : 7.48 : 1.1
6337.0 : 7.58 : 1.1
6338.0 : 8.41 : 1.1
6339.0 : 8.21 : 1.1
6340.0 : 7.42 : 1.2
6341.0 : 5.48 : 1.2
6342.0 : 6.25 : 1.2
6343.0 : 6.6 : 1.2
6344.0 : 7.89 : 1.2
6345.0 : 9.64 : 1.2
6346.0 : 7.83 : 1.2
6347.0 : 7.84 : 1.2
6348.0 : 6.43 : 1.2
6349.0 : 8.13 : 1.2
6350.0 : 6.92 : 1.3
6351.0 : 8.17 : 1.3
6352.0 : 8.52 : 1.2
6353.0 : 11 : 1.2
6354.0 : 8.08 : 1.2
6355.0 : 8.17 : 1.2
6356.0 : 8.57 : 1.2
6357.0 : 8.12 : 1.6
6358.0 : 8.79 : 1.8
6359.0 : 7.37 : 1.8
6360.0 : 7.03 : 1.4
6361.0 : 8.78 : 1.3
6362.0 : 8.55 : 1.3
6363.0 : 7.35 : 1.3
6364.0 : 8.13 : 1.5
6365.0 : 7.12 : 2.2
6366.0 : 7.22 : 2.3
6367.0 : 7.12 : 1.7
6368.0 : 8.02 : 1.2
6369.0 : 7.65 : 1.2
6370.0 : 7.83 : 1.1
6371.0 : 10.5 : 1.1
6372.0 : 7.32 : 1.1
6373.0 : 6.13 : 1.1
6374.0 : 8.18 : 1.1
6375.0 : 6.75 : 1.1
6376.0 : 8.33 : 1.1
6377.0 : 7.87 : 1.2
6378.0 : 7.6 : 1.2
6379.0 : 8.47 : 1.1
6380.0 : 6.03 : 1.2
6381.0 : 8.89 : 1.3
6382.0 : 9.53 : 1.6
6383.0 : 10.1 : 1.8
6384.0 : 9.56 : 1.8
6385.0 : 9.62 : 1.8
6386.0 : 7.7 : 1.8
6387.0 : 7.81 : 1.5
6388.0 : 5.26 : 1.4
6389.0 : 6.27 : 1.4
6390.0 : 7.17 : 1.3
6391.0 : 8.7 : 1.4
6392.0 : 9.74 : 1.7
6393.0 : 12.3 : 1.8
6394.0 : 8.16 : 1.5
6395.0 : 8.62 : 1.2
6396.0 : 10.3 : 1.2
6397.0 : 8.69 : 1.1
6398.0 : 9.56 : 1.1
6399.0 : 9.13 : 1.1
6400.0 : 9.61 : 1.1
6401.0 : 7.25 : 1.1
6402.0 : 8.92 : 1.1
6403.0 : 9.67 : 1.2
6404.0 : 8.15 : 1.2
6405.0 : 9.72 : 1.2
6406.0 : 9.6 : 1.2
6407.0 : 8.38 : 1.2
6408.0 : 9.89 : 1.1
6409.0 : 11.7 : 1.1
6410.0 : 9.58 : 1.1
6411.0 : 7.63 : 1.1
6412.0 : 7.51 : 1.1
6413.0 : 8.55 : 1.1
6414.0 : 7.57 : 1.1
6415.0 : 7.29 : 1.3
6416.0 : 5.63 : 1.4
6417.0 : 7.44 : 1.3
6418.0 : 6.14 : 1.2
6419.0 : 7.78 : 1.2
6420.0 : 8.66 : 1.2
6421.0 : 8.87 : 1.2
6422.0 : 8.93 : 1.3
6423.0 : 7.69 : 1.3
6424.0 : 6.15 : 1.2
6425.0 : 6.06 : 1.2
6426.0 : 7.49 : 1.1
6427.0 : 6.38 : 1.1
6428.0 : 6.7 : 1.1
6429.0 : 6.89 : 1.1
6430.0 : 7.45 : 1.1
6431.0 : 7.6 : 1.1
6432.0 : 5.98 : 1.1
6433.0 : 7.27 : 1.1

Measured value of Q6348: -0.08 mag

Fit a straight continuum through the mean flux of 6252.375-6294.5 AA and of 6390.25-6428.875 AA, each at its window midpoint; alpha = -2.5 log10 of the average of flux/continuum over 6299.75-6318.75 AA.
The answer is 0.33 mag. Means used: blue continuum 7.33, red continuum 8.4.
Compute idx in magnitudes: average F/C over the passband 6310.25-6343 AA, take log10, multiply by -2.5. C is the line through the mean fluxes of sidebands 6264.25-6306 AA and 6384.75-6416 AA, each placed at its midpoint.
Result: 0.222 mag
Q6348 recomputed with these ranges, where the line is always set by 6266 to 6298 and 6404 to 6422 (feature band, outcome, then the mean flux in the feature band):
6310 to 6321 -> 0.48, 4.8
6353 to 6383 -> -0.01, 8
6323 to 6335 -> 0.09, 6.96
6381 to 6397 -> -0.08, 8.73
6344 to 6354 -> -0.06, 8.25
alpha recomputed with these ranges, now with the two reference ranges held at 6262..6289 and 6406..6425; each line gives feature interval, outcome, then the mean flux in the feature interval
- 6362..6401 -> -0.05 mag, 8.26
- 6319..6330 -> 0.24 mag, 6.18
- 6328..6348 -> 0.05 mag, 7.37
